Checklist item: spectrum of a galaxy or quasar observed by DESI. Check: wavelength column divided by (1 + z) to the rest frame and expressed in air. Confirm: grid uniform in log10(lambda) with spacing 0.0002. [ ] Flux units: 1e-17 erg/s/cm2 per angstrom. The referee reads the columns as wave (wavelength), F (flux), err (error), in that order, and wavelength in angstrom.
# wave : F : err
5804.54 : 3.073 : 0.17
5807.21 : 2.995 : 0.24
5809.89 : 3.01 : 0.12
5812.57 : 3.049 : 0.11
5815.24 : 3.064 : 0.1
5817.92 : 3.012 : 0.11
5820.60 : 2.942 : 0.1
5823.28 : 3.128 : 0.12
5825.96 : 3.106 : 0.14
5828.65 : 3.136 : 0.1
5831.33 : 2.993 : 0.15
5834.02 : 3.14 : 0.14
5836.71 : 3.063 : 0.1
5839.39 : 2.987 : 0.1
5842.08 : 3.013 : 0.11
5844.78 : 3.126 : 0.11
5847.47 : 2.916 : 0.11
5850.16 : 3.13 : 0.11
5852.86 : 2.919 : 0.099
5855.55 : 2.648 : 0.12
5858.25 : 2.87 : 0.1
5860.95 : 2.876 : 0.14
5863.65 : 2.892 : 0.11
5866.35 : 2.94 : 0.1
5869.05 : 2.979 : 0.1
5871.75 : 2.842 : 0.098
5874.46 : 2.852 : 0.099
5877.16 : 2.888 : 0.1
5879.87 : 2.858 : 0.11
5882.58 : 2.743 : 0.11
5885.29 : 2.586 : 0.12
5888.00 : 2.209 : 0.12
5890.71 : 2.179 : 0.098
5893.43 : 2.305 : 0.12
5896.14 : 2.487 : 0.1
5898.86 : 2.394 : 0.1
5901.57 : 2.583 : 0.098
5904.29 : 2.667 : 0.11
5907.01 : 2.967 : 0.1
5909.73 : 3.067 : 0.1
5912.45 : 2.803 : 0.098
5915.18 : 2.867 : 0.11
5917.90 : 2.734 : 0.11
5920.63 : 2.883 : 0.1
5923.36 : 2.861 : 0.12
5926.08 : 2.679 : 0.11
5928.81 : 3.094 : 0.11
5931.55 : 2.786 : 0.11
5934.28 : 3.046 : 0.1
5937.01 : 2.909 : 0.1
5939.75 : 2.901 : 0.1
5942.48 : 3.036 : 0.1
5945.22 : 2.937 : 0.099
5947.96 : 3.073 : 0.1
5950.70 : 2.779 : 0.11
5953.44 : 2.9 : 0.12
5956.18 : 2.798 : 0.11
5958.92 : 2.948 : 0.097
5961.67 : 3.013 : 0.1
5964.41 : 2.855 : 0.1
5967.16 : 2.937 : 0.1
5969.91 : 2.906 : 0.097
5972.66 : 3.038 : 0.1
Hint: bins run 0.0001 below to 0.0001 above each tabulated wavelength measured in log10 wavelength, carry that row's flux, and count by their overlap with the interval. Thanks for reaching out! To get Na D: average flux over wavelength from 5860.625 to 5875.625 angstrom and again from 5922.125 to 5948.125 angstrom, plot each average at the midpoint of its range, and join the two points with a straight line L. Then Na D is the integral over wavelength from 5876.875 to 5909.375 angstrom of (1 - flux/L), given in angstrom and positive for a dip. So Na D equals 3.7 angstrom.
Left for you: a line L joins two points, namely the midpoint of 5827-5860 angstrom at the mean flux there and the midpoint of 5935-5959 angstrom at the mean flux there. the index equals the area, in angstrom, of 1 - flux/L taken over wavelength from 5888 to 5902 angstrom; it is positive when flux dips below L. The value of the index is 2.8 angstrom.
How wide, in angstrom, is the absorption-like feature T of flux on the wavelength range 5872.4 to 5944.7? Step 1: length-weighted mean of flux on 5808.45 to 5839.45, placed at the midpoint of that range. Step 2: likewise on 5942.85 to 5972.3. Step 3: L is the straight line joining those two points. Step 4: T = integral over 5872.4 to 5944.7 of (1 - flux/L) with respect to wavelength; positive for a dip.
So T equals 5.4 angstrom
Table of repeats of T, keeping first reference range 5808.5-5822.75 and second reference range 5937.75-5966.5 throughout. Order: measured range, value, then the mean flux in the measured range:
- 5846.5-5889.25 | 2.3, 2.82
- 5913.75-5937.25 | 0.6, 2.87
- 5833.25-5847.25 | -0.2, 3.05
